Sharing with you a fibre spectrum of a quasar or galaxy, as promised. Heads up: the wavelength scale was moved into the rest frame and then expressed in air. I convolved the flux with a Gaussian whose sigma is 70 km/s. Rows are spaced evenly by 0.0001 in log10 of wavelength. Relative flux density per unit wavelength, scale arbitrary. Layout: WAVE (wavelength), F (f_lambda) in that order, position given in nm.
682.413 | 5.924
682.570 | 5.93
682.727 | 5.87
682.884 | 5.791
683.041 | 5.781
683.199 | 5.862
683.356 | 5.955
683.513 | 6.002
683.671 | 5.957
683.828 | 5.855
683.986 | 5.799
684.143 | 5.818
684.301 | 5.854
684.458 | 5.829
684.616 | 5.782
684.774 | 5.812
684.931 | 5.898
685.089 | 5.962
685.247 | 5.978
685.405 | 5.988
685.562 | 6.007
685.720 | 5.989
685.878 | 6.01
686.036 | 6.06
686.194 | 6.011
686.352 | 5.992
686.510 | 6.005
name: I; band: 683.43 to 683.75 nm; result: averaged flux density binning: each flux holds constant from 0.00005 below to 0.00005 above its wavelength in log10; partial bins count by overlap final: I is 5.98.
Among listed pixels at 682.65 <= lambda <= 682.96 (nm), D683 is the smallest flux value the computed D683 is 5.791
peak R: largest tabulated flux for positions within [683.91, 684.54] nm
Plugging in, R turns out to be 5.854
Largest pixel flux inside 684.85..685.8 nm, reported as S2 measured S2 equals 6.007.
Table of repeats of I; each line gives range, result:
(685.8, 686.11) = 6.03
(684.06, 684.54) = 5.84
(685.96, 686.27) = 6.04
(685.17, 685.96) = 6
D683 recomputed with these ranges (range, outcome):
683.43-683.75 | 5.957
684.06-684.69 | 5.782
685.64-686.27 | 5.989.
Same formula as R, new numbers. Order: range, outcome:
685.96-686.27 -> 6.06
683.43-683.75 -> 6.002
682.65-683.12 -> 5.87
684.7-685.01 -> 5.898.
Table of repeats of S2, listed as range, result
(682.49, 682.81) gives 5.93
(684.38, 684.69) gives 5.829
